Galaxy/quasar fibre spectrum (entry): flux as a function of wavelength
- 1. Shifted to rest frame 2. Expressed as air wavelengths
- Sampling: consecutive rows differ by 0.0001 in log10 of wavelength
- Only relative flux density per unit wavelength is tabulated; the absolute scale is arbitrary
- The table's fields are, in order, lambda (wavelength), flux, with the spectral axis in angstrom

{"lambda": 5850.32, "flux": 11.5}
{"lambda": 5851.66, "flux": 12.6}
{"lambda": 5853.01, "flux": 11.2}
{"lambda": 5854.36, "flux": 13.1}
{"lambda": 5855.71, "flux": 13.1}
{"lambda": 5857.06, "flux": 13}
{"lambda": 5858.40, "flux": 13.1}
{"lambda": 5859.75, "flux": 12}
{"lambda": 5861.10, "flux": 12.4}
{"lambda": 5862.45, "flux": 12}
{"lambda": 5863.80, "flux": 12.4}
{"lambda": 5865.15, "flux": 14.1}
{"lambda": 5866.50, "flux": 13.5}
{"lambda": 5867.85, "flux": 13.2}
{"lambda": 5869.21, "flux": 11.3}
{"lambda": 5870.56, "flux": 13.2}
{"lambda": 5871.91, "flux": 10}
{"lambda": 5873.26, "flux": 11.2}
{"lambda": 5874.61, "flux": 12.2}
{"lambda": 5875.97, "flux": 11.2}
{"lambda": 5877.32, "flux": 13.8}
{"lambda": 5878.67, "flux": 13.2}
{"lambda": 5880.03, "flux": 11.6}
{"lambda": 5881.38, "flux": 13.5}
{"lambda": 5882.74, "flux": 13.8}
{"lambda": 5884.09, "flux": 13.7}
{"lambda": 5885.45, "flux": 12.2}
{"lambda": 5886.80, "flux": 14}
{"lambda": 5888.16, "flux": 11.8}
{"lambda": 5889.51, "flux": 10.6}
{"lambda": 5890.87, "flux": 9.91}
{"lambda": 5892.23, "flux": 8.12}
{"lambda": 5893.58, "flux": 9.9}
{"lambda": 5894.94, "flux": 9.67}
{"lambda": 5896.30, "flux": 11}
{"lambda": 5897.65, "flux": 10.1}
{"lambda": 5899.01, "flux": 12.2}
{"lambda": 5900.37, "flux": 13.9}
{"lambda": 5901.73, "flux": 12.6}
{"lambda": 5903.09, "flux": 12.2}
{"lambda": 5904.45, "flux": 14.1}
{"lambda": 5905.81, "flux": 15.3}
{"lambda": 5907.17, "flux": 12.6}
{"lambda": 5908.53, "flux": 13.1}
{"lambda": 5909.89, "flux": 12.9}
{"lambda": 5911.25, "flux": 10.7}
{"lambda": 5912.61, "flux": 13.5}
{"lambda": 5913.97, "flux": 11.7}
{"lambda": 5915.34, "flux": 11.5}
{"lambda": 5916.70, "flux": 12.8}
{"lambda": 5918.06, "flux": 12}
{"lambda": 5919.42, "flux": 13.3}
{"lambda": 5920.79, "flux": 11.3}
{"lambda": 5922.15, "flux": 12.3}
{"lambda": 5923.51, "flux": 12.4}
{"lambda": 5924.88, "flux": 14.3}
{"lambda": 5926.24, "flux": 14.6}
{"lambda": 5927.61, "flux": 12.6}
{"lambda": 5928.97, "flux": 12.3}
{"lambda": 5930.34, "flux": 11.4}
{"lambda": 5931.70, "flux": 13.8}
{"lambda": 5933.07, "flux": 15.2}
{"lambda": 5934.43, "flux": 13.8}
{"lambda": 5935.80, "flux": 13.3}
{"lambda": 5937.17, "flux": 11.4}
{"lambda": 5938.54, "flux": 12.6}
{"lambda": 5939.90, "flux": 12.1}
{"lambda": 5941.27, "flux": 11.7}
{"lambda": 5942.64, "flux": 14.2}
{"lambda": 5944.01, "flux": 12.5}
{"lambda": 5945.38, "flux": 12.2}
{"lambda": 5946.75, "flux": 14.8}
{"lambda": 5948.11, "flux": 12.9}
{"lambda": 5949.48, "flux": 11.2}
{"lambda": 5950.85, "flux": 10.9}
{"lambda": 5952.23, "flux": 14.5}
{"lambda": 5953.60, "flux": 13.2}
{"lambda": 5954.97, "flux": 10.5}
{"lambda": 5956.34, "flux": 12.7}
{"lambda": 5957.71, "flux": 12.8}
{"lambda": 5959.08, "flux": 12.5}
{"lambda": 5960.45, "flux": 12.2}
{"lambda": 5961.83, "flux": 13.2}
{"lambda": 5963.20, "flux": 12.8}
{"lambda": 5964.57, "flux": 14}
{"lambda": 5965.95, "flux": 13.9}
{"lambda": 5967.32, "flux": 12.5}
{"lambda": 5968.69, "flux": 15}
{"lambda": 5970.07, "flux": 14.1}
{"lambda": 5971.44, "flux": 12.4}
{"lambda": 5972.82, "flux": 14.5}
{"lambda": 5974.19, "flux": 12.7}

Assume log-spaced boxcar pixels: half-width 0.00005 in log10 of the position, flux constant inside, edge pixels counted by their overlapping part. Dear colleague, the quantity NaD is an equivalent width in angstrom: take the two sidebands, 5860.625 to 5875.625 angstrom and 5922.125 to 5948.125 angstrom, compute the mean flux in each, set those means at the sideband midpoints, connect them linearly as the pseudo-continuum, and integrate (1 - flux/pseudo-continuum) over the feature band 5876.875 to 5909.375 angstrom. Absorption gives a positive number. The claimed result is 1.0 angstrom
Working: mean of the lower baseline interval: 12.3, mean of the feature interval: 12.2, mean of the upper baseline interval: 13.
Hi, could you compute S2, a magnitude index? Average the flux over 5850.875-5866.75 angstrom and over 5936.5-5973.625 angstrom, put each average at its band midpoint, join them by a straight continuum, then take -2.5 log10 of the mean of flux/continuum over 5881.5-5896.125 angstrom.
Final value 0.12 mag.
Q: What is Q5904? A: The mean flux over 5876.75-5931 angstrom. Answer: 12.3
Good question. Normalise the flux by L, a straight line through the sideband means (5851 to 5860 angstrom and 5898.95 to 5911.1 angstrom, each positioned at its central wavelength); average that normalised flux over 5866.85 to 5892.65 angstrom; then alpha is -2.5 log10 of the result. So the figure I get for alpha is 0.07 mag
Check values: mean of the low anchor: 12.6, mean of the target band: 12.1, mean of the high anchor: 13.2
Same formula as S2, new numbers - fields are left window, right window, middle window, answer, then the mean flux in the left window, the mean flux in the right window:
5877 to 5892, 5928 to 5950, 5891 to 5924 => 0.05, 12.4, 12.9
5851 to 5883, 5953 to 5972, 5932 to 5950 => -0.01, 12.5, 13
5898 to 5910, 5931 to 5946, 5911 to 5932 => 0.04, 13.1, 13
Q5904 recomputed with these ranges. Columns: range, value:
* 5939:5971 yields 12.9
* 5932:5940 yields 13.2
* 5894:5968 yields 12.7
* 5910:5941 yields 12.7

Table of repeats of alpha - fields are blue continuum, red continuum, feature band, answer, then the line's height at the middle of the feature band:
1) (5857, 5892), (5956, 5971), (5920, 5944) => 0.00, 12.9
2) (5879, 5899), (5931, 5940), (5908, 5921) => 0.01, 12.4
